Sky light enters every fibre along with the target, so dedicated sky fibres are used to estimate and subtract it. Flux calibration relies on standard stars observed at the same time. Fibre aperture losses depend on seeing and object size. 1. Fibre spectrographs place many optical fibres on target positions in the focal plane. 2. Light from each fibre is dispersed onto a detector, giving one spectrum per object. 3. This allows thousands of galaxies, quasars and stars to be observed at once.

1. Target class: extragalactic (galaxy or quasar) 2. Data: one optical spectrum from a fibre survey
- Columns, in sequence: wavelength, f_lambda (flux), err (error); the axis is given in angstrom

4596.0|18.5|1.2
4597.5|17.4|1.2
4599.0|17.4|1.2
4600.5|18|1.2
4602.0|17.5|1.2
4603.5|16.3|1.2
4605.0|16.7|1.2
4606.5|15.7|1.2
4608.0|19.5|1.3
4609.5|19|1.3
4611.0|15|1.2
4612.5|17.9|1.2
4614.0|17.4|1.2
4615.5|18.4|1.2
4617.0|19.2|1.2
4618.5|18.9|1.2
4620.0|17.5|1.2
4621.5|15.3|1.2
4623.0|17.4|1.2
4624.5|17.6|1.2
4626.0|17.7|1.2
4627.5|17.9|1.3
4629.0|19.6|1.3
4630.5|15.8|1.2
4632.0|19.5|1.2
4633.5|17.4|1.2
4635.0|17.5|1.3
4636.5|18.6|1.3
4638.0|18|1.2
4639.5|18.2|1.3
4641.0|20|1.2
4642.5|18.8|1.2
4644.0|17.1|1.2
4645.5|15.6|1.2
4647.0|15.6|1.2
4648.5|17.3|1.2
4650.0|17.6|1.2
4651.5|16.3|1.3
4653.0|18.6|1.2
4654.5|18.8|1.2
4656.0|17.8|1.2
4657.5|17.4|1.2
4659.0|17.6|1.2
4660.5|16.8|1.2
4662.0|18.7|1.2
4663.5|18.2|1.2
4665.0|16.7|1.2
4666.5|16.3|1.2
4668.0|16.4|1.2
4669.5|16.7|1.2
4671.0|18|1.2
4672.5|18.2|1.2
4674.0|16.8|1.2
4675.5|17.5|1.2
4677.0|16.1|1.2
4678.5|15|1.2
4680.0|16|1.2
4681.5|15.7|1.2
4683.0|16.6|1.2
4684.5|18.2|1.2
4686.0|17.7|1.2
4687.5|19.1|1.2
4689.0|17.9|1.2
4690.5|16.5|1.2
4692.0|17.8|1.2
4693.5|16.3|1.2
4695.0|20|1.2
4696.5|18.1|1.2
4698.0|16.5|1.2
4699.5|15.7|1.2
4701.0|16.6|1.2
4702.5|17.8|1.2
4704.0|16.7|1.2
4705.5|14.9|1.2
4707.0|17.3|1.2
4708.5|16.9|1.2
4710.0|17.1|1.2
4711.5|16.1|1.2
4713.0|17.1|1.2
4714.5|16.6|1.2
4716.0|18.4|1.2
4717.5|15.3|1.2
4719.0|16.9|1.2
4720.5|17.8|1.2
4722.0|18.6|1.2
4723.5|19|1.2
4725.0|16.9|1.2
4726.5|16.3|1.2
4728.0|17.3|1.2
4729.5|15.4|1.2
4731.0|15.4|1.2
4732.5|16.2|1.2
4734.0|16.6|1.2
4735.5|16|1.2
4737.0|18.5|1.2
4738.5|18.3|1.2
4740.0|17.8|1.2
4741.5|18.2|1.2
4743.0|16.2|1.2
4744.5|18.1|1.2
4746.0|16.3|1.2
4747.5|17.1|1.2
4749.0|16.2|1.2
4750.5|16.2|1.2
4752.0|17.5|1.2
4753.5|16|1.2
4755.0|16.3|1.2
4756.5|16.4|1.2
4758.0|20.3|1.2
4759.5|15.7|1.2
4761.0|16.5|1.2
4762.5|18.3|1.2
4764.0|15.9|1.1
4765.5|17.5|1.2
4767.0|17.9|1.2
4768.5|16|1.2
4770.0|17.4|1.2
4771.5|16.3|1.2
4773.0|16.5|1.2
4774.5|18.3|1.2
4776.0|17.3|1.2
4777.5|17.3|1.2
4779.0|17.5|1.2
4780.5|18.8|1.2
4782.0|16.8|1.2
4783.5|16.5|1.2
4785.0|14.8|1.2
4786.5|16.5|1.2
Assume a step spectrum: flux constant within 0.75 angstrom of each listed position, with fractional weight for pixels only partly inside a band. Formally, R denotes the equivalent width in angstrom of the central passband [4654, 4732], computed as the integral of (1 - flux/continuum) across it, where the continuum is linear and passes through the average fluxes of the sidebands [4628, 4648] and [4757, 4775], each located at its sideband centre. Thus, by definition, 2.0 angstrom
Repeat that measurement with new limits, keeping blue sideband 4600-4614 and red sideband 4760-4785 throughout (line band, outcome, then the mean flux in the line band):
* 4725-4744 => 0.29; 16.9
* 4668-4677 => -0.02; 17.2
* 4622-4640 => -0.67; 17.9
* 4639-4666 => -0.58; 17.6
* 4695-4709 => 0.23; 16.9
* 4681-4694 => -0.13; 17.4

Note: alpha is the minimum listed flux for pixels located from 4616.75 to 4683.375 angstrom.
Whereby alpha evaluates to 15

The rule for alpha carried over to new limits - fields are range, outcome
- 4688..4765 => 14.9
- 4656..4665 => 16.7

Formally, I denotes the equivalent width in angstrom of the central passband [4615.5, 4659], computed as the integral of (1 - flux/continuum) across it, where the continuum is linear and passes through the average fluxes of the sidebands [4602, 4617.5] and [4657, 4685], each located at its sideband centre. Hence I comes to -1.26 angstrom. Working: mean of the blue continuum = 17.5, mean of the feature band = 17.8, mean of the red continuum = 17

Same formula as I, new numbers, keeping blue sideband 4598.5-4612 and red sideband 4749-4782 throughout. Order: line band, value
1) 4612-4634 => -0.8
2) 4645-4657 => 0.0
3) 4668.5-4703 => 0.0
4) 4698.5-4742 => 0.5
